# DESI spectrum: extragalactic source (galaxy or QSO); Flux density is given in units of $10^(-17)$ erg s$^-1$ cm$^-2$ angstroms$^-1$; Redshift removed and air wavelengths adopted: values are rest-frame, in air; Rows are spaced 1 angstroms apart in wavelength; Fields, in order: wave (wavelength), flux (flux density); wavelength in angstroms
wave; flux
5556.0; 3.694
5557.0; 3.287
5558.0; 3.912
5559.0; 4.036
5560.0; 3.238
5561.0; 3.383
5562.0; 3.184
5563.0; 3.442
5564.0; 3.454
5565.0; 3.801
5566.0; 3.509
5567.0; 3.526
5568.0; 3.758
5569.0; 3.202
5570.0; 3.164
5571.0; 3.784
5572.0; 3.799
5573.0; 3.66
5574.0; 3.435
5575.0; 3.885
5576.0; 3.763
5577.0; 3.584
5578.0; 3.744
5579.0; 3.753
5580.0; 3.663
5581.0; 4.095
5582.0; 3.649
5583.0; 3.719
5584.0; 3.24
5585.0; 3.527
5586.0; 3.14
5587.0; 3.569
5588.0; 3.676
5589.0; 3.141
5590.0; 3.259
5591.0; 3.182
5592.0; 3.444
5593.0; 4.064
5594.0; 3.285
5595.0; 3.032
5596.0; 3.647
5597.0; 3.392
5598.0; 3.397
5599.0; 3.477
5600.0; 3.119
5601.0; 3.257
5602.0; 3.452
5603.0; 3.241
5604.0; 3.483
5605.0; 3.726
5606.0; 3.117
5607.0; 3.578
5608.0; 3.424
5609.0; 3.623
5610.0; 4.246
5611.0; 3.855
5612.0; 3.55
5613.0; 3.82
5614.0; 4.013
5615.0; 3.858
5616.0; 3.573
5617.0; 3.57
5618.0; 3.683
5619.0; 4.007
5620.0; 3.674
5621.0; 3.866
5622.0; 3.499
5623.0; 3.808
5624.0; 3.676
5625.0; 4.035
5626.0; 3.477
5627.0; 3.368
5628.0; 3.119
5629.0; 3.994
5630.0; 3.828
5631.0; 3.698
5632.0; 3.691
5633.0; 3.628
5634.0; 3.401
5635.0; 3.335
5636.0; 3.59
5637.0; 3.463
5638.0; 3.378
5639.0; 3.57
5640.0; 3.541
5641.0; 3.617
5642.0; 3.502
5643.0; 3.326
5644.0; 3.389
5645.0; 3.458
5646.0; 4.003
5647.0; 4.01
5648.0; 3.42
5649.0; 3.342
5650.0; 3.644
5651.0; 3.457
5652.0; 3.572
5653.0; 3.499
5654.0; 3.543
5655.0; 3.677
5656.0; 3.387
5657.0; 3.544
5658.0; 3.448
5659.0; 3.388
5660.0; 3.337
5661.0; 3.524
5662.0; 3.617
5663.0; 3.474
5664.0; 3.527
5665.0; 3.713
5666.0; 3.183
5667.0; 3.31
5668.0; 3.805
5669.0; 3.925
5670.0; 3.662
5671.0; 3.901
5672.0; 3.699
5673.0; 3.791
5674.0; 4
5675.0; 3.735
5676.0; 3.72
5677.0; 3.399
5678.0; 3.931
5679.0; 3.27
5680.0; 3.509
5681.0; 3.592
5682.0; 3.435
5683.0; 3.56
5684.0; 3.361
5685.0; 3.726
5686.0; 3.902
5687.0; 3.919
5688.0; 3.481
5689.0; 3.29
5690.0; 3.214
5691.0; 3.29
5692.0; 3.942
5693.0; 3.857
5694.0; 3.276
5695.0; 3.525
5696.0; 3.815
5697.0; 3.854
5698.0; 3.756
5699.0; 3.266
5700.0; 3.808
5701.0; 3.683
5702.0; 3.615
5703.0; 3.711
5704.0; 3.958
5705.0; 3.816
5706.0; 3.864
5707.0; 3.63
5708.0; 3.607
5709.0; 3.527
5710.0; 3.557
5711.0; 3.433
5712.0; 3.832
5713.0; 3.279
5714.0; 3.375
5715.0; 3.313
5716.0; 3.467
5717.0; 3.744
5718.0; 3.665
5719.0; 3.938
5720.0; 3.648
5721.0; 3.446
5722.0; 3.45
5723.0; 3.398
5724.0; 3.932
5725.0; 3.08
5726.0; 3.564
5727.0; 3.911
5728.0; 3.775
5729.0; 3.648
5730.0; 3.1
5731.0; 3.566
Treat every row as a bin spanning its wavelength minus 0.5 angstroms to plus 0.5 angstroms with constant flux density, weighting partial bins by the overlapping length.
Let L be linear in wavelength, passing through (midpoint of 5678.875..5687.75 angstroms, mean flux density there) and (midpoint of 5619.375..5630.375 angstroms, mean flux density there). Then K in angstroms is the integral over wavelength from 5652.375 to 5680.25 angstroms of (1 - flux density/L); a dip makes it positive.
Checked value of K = 0.2 angstroms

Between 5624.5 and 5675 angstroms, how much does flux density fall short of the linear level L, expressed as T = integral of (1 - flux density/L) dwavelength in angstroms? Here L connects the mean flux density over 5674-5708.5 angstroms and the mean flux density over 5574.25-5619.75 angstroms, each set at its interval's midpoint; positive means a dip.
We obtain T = 0.4 angstroms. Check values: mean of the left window 3.57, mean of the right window 3.63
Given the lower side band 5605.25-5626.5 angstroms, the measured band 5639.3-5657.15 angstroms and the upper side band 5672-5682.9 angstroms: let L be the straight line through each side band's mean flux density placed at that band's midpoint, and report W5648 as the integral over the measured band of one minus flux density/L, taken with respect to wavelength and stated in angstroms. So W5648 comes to 0.6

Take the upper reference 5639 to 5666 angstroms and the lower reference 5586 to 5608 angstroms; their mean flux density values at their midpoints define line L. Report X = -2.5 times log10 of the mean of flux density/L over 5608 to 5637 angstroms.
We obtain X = -0.07 mag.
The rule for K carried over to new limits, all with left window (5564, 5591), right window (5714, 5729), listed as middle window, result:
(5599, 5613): 0.2 angstroms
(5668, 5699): -0.5 angstroms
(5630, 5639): 0.1 angstroms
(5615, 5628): -0.3 angstroms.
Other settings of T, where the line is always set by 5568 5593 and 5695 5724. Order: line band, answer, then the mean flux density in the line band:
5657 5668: 0.40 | 3.47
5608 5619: -0.60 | 3.77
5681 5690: 0.13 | 3.56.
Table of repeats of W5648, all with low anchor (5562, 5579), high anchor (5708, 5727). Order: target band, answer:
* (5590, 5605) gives 0.76 angstroms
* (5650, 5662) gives 0.21 angstroms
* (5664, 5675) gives -0.41 angstroms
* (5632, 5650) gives 0.16 angstroms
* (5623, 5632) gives -0.22 angstroms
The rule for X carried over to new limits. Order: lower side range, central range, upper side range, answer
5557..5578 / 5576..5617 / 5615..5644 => 0.01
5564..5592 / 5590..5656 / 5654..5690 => 0.00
